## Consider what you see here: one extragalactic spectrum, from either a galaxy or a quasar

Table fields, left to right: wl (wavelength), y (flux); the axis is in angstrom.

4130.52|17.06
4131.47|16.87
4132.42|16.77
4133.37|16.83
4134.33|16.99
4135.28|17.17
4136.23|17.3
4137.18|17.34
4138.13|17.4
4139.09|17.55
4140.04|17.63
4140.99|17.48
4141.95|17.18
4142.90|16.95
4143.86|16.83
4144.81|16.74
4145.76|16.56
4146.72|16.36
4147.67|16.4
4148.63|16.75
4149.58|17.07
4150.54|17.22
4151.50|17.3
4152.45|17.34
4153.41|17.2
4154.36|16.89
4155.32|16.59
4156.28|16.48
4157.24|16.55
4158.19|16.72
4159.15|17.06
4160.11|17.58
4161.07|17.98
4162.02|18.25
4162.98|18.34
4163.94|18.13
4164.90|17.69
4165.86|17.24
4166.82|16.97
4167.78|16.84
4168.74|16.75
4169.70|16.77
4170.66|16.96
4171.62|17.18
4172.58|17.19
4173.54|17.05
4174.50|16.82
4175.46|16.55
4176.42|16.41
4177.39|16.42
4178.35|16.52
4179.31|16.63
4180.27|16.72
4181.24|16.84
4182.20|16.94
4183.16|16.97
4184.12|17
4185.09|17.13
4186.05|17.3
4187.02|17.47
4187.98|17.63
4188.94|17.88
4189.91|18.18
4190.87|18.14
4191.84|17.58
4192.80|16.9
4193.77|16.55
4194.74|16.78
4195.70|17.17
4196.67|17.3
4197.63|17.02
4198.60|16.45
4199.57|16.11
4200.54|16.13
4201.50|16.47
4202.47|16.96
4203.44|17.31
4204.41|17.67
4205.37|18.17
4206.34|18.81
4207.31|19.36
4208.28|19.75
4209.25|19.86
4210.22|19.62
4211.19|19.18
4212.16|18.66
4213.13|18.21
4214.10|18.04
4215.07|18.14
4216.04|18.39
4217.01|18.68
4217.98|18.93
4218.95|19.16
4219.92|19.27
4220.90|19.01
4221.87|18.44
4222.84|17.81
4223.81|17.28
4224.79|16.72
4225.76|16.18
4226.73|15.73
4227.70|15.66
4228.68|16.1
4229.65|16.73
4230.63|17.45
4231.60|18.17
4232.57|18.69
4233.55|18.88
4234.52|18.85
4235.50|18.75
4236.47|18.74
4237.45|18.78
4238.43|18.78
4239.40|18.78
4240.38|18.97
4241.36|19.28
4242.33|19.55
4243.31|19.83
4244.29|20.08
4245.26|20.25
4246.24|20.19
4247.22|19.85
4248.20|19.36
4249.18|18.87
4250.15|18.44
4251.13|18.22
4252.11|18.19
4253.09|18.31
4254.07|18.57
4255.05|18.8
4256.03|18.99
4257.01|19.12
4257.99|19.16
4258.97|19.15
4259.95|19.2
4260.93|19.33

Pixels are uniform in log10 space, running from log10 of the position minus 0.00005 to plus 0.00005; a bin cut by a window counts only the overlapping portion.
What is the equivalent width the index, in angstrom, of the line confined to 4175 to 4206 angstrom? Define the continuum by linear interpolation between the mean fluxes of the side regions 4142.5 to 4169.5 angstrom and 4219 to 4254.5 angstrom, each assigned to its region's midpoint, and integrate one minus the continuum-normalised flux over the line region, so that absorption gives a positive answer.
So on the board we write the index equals 1.1 angstrom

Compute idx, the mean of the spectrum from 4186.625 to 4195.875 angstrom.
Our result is 17.4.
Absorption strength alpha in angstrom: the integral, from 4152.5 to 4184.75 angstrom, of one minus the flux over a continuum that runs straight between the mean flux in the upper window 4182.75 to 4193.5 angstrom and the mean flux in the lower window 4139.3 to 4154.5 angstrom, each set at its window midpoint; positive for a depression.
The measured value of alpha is 0.38 angstrom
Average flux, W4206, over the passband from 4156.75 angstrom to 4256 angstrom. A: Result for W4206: 17.9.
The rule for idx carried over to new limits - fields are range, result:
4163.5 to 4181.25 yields 16.9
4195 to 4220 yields 18.1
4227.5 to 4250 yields 18.8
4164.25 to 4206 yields 17.1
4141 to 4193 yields 17.1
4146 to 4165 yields 17.2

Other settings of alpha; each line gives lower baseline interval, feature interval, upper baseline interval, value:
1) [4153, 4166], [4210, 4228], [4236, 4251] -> 0.6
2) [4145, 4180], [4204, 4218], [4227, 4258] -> -0.6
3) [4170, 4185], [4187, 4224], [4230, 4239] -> -0.6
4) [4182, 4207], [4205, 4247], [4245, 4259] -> -0.7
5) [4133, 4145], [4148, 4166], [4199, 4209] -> 0.1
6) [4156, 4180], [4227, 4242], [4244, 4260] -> 0.4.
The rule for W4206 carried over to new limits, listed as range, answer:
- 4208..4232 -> 18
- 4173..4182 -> 16.7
